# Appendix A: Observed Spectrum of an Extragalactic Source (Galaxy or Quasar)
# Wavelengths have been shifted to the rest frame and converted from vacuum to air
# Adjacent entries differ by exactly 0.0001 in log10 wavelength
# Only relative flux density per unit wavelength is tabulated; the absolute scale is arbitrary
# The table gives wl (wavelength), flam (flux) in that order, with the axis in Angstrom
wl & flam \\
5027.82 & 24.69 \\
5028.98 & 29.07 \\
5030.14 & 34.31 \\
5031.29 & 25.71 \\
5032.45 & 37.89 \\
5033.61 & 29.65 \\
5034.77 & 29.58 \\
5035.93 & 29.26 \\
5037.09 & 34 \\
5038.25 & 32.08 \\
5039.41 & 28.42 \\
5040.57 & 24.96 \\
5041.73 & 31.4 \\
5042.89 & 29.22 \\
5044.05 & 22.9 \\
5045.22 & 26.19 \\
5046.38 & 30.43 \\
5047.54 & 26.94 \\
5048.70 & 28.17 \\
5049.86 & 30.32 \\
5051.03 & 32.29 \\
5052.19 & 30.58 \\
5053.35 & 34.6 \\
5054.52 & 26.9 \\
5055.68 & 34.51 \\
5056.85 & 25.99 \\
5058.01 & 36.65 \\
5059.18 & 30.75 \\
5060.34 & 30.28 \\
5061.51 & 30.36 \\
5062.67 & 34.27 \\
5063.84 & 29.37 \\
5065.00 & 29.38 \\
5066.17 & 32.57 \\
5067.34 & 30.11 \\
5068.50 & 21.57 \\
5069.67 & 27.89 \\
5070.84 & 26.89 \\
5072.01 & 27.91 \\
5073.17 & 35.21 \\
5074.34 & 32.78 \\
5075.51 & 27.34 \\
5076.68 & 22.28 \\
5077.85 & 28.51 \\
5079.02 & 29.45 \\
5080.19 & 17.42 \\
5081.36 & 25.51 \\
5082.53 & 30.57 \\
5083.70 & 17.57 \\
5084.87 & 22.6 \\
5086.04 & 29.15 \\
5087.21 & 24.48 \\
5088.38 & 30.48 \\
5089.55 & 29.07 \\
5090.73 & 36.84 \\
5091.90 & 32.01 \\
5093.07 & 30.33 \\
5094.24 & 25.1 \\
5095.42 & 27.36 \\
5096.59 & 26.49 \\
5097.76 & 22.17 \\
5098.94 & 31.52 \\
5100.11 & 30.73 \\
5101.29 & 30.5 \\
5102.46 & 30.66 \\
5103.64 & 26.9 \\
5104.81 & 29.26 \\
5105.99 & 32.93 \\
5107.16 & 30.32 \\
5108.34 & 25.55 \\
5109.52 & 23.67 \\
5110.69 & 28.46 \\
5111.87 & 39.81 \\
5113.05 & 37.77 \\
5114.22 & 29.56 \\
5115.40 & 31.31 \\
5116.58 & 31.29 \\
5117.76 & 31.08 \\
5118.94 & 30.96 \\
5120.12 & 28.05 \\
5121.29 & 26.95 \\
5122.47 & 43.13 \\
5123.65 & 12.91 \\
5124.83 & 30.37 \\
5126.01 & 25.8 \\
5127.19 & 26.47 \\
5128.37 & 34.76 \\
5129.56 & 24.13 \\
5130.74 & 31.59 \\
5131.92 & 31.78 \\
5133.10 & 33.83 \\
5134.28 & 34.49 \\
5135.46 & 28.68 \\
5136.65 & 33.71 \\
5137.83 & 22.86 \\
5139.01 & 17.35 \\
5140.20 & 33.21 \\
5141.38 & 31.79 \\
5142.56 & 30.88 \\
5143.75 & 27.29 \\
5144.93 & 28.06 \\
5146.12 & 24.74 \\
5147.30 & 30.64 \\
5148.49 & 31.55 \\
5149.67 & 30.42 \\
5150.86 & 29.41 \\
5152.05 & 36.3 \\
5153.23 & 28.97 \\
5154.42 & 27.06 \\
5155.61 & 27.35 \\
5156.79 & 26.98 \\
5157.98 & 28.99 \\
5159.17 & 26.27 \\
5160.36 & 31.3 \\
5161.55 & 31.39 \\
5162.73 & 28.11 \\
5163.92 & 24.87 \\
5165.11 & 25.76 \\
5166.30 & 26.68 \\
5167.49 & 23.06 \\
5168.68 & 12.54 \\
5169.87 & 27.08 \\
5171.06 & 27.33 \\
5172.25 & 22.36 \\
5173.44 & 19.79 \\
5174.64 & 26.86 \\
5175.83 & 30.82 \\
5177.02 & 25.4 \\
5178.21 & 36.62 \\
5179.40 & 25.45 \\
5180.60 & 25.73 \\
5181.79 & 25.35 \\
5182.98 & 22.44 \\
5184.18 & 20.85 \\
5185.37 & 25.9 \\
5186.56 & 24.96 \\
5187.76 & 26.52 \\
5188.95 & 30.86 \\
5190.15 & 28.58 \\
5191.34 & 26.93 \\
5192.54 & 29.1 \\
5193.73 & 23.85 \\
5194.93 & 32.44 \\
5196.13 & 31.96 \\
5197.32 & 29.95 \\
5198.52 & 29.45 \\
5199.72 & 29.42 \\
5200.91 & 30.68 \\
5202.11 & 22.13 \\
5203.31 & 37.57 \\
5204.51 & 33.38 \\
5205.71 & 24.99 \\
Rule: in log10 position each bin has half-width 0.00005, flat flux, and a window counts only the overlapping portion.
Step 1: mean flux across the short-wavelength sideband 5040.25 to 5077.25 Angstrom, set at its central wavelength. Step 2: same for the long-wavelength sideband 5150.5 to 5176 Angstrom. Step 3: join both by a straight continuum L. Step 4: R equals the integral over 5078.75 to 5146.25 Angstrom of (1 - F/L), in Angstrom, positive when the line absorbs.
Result -2.0 Angstrom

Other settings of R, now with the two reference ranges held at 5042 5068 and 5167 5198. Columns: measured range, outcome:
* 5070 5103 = 1.4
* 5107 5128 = -1.1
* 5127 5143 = -1.2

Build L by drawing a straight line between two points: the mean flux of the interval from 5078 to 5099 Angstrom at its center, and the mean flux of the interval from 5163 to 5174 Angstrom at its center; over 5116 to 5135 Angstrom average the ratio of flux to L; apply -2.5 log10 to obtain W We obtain -0.18 mag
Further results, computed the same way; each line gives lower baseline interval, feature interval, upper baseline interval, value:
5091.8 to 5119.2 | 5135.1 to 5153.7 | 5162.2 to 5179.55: -0.07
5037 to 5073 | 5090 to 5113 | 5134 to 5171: -0.03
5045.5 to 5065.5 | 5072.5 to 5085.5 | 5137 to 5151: 0.14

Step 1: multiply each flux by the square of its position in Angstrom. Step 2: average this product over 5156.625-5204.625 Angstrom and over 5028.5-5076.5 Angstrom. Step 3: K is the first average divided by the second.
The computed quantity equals 0.95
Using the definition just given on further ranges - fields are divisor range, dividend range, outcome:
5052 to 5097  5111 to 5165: 1.06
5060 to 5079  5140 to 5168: 1.02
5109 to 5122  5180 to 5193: 0.87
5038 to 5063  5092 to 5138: 1.02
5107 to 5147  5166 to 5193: 0.89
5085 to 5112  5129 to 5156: 1.03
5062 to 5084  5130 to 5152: 1.10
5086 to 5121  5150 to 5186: 0.92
